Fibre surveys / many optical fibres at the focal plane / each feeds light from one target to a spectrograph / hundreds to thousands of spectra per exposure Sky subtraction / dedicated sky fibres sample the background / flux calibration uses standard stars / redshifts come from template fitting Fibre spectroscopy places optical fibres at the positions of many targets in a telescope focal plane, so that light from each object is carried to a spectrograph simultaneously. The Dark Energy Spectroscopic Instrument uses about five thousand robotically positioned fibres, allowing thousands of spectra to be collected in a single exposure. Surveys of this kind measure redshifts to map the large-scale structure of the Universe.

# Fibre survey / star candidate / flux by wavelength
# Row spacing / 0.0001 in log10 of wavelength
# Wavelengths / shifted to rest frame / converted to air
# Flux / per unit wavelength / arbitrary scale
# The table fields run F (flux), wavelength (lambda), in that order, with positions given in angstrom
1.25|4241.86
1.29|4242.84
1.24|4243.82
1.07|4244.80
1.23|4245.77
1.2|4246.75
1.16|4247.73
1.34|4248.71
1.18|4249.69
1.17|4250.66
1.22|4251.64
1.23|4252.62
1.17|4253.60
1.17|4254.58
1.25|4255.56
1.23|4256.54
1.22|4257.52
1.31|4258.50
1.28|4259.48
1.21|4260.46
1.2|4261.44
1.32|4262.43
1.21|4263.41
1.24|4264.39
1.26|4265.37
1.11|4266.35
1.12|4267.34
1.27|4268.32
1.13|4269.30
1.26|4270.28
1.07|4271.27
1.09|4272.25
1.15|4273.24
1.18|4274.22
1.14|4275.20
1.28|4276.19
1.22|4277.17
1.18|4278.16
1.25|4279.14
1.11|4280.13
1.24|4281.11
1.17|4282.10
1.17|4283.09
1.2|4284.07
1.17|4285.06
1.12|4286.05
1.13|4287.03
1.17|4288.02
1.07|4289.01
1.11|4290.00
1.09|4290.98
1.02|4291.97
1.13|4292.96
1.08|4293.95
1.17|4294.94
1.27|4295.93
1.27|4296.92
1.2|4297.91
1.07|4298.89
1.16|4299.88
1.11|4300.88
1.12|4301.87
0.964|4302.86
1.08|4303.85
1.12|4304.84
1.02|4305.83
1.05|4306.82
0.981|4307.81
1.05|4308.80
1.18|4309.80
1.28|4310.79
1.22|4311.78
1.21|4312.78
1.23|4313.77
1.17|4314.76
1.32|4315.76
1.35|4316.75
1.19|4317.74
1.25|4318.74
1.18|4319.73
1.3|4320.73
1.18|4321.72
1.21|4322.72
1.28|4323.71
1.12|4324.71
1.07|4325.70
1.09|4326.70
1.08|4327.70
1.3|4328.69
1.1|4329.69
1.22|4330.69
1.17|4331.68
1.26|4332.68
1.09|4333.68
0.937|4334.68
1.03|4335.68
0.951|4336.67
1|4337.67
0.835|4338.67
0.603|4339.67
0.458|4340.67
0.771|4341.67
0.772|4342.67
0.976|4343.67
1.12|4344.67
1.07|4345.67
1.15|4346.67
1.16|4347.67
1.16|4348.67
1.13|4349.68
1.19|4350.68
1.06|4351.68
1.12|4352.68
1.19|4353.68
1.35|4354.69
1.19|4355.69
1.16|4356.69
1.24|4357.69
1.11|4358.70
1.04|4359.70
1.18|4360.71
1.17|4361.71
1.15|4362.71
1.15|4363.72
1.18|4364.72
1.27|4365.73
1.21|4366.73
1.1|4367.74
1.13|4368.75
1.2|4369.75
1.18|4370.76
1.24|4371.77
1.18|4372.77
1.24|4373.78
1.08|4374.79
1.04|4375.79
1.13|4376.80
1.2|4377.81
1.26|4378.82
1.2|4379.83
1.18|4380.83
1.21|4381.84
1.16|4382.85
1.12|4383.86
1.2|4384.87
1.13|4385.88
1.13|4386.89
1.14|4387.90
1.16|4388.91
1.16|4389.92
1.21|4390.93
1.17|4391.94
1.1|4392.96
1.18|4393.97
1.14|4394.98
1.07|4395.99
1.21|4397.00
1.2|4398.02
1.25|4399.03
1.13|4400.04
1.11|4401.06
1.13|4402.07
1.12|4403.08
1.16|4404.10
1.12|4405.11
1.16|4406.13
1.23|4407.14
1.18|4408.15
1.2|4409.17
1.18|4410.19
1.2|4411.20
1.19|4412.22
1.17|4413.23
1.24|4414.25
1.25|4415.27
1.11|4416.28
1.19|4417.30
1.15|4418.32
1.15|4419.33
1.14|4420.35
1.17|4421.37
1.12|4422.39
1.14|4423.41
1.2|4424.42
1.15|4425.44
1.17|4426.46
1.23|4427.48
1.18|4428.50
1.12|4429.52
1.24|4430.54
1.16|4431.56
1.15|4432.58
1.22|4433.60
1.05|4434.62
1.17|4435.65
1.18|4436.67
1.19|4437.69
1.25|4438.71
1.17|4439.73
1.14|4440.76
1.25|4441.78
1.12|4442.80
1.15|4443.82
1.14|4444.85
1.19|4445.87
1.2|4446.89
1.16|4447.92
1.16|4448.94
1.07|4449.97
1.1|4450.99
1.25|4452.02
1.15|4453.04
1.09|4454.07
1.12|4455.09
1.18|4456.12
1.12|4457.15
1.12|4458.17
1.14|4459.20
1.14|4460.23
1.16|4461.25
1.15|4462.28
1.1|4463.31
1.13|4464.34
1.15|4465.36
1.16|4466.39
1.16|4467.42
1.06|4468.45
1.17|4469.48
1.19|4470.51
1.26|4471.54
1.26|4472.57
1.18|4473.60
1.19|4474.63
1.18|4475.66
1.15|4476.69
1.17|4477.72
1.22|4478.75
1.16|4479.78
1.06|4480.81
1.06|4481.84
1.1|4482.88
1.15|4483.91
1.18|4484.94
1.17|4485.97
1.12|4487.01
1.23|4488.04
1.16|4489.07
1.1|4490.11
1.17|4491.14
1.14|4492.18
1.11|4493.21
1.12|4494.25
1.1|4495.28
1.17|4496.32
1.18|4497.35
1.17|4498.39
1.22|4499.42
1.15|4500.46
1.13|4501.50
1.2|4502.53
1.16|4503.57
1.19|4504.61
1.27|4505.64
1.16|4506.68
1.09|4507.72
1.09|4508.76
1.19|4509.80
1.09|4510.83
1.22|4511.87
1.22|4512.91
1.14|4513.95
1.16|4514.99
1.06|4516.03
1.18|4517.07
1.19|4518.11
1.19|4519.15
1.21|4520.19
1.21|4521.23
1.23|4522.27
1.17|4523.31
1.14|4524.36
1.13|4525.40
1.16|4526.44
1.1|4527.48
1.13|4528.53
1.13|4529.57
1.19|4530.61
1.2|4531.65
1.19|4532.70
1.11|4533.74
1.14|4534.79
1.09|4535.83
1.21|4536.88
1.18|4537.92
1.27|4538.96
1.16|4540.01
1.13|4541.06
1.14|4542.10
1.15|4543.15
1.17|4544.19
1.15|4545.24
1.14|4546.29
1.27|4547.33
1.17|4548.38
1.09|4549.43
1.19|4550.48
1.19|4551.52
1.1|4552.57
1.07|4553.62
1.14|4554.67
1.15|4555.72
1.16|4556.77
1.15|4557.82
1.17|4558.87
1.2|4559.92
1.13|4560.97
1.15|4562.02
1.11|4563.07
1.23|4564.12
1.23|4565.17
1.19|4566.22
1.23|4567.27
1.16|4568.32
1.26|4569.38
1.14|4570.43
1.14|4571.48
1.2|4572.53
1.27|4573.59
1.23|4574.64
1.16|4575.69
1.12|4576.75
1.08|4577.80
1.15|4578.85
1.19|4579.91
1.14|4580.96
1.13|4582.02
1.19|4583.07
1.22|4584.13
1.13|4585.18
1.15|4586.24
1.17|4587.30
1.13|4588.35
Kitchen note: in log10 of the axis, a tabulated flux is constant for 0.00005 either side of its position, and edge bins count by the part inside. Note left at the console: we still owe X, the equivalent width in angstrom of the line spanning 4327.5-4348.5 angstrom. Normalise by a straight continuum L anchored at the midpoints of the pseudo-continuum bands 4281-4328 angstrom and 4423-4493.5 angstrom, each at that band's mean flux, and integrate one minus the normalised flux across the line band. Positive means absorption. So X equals 2.7 angstrom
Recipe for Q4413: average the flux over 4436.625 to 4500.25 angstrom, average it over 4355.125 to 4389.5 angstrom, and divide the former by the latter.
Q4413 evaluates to 1.0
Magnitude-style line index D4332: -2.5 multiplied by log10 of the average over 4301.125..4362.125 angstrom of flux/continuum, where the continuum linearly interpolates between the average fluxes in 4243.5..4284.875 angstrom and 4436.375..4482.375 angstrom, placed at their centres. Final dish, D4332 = 0.07 mag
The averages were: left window 1.2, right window 1.16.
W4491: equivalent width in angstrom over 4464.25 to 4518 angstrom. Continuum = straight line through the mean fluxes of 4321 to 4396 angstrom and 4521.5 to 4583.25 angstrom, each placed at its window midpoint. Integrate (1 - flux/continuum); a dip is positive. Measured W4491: -0.4 angstrom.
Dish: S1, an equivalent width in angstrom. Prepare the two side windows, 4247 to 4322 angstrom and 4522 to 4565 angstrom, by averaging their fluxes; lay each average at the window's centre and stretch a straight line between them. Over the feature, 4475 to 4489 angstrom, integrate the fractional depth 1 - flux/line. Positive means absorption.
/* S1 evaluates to 0.1 angstrom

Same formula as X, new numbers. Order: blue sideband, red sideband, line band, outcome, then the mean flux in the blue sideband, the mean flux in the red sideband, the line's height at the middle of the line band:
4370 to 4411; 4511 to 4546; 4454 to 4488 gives 0.37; 1.17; 1.16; 1.16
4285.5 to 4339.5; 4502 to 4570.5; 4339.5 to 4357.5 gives 1.45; 1.13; 1.17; 1.14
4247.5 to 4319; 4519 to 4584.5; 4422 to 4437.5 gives 0.06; 1.18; 1.17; 1.17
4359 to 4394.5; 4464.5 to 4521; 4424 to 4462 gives 0.03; 1.16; 1.16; 1.16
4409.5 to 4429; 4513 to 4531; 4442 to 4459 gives 0.36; 1.18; 1.16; 1.17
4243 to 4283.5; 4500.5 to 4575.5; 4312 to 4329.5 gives -0.17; 1.2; 1.17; 1.19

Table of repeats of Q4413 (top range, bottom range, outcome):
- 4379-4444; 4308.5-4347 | 1.07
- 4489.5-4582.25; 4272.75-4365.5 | 1.03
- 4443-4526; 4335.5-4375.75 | 1.06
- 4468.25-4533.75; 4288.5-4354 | 1.05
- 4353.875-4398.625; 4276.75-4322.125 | 1.01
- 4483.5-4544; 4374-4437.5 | 1.00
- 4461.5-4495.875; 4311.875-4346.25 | 1.06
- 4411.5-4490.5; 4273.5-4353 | 1.04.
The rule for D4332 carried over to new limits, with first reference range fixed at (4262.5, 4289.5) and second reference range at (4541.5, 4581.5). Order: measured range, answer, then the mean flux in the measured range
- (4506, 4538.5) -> 0.008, 1.16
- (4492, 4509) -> 0.010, 1.16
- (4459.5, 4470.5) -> 0.028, 1.14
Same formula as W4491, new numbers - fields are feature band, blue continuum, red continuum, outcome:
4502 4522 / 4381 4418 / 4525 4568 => -0.1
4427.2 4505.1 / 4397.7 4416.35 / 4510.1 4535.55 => 0.7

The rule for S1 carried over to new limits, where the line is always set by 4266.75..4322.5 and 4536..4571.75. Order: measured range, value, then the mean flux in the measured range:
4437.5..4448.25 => -0.1 angstrom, 1.18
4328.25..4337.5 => 0.4 angstrom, 1.11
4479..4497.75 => 0.4 angstrom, 1.14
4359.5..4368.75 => 0.0 angstrom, 1.16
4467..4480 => -0.2 angstrom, 1.18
